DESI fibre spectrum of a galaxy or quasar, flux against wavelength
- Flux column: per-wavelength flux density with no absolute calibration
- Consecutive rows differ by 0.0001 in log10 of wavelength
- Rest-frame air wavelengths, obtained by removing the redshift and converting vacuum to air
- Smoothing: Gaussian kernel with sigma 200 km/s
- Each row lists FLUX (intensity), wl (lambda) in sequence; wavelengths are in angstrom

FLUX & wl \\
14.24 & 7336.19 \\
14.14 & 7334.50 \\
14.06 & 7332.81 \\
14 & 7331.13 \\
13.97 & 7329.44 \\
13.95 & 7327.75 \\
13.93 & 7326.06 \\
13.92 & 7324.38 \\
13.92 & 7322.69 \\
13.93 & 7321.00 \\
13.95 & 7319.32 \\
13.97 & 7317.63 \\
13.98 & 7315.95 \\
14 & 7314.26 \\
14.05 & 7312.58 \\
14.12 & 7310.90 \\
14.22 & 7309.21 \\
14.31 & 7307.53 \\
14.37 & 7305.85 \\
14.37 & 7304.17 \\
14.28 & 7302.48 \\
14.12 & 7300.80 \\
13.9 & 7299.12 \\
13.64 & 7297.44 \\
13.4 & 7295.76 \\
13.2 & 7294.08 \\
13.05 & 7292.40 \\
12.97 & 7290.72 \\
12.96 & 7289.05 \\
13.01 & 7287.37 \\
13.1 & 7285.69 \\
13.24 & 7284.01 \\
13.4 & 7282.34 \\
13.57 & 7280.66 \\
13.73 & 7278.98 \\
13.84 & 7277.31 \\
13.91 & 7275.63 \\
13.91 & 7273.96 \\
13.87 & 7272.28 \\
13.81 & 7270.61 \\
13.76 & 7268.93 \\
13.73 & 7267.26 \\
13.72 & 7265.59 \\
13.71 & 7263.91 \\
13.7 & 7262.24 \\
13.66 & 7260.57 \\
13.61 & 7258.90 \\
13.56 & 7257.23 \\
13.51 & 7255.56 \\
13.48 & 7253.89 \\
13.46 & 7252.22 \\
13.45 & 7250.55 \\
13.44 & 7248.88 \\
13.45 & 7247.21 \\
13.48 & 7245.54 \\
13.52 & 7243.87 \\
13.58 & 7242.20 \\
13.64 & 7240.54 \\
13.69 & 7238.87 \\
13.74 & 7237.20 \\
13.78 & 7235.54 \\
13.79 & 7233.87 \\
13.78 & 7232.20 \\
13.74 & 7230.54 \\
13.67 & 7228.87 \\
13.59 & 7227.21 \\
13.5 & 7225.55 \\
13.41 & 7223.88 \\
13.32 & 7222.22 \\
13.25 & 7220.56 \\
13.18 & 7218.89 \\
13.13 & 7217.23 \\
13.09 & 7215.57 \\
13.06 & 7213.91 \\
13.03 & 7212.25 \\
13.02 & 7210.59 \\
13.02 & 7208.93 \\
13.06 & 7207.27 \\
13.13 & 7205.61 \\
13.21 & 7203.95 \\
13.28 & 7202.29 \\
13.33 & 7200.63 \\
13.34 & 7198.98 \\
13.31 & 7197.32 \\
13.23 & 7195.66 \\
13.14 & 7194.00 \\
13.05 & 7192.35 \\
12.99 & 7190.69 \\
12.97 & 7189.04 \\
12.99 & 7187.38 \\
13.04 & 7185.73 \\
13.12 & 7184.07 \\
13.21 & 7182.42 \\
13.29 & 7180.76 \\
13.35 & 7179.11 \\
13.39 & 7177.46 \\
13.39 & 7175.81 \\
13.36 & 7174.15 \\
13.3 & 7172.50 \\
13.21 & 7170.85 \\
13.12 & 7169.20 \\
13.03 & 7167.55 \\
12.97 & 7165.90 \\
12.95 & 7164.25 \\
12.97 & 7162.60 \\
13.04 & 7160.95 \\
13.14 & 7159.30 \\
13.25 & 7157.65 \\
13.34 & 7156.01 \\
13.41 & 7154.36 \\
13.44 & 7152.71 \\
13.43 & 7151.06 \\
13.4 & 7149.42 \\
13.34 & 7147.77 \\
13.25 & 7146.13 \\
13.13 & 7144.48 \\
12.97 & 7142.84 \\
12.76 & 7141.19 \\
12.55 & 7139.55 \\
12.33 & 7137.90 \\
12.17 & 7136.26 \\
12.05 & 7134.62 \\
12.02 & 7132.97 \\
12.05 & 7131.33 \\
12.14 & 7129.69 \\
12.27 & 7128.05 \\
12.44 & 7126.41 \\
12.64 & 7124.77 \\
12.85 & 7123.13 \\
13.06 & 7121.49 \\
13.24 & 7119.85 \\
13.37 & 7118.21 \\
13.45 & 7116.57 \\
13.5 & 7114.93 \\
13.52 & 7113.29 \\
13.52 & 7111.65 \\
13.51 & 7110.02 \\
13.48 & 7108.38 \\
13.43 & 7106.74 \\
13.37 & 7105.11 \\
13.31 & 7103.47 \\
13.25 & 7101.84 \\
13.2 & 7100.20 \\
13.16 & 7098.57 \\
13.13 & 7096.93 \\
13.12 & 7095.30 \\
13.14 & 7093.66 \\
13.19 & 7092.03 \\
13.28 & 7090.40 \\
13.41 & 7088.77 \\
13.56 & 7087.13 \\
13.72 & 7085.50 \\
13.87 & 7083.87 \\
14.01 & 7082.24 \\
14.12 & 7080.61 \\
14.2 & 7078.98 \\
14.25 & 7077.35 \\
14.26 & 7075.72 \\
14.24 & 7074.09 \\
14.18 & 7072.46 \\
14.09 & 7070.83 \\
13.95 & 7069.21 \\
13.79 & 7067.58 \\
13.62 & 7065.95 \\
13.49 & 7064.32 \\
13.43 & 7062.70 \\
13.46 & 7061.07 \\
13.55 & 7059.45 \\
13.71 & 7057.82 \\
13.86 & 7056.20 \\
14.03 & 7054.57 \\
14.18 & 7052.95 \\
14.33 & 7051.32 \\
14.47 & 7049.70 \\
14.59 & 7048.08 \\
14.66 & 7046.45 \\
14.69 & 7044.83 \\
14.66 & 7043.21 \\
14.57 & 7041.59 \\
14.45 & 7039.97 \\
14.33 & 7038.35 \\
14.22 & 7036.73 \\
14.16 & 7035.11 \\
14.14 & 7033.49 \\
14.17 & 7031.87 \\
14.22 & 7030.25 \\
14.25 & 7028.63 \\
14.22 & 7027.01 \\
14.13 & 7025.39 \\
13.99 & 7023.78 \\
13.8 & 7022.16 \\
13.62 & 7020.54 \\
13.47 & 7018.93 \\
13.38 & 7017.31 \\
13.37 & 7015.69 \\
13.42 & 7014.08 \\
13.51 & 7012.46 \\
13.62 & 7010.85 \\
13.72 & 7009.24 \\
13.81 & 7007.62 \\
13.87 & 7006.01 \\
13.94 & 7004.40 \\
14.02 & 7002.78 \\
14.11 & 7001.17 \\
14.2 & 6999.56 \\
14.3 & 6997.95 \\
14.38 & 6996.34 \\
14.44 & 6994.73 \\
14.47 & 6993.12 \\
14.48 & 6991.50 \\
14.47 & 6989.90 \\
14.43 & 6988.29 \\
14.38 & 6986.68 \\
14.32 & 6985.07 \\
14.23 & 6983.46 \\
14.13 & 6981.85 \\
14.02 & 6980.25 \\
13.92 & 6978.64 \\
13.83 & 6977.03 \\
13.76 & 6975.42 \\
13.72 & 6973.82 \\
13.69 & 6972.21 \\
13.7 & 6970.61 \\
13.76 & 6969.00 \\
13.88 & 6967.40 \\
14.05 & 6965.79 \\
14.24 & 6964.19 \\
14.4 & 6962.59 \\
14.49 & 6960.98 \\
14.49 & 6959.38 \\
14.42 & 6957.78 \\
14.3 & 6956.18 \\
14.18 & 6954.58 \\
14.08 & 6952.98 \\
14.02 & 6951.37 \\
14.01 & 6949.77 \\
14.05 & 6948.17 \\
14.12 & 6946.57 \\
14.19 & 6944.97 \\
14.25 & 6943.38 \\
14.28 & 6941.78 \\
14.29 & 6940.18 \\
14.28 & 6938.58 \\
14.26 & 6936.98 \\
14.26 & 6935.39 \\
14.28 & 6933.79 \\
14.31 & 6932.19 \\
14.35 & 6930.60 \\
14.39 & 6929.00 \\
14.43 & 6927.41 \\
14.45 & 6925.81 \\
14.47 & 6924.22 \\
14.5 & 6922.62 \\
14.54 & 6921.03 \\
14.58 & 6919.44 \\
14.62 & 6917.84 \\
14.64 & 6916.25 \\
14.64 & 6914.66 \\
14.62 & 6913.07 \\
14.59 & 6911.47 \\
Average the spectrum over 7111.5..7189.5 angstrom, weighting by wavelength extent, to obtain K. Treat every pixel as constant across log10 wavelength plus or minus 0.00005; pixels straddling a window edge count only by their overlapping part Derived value 13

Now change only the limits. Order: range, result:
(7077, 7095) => 13.7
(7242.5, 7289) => 13.6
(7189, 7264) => 13.4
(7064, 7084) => 14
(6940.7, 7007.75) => 14.1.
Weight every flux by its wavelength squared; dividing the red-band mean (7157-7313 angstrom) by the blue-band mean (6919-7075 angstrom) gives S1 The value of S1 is 1.0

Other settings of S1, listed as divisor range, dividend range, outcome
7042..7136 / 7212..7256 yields 1.04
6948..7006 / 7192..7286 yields 1.03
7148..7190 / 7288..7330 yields 1.09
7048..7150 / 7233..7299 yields 1.06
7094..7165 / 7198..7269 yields 1.06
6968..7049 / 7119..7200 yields 0.96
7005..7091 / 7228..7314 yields 1.04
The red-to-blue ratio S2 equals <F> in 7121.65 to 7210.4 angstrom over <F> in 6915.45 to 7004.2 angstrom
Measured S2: 0.9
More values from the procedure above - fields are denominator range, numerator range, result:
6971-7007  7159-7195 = 0.93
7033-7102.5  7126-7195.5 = 0.93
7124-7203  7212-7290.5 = 1.04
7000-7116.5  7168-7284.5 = 0.97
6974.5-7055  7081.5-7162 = 0.93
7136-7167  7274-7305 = 1.04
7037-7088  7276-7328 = 0.98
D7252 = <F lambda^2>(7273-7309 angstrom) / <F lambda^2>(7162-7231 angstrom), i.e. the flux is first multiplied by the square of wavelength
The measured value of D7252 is 1.06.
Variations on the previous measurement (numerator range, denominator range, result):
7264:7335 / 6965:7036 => 1.07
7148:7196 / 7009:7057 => 0.97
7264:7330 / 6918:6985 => 1.07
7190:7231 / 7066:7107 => 1.00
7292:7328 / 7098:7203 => 1.11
